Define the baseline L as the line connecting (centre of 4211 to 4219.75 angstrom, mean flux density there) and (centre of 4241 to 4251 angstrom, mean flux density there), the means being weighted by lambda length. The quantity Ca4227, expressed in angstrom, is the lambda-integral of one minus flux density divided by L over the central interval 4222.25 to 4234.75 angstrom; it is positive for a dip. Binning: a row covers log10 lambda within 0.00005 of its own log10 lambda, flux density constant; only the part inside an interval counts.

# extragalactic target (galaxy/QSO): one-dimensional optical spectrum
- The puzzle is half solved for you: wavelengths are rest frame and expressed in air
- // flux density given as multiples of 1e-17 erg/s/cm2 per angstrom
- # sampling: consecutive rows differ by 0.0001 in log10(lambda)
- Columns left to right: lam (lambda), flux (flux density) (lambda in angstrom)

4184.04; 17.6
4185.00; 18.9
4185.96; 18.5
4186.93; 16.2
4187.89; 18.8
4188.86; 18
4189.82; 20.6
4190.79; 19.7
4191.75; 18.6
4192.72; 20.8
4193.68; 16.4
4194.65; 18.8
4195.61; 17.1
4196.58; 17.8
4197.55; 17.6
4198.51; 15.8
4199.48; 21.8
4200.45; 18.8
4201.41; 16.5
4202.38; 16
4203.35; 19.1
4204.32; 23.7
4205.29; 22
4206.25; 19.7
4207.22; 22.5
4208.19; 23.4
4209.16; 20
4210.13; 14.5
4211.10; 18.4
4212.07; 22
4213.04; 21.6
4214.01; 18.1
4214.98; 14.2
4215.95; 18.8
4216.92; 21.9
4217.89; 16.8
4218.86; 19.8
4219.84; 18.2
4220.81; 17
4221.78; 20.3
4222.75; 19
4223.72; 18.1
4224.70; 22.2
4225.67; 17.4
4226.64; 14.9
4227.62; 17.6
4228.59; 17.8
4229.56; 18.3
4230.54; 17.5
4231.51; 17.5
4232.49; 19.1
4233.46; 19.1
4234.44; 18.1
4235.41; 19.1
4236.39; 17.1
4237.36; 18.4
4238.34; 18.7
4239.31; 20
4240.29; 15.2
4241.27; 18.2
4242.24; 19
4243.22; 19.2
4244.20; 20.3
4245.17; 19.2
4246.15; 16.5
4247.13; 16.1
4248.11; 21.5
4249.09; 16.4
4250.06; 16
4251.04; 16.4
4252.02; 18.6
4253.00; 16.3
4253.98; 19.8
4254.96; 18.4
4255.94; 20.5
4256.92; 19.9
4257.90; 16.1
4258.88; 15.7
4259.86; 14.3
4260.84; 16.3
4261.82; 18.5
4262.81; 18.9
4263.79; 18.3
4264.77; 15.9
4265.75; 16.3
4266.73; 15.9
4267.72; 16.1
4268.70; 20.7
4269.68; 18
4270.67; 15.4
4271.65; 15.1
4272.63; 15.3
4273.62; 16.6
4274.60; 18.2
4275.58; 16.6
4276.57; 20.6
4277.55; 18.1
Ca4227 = 0.31 angstrom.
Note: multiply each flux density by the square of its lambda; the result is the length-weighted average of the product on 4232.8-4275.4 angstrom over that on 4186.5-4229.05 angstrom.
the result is 0.96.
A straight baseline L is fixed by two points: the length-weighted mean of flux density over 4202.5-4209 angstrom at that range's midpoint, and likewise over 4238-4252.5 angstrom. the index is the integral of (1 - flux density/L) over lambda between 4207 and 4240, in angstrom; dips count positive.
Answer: 1.9 angstrom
